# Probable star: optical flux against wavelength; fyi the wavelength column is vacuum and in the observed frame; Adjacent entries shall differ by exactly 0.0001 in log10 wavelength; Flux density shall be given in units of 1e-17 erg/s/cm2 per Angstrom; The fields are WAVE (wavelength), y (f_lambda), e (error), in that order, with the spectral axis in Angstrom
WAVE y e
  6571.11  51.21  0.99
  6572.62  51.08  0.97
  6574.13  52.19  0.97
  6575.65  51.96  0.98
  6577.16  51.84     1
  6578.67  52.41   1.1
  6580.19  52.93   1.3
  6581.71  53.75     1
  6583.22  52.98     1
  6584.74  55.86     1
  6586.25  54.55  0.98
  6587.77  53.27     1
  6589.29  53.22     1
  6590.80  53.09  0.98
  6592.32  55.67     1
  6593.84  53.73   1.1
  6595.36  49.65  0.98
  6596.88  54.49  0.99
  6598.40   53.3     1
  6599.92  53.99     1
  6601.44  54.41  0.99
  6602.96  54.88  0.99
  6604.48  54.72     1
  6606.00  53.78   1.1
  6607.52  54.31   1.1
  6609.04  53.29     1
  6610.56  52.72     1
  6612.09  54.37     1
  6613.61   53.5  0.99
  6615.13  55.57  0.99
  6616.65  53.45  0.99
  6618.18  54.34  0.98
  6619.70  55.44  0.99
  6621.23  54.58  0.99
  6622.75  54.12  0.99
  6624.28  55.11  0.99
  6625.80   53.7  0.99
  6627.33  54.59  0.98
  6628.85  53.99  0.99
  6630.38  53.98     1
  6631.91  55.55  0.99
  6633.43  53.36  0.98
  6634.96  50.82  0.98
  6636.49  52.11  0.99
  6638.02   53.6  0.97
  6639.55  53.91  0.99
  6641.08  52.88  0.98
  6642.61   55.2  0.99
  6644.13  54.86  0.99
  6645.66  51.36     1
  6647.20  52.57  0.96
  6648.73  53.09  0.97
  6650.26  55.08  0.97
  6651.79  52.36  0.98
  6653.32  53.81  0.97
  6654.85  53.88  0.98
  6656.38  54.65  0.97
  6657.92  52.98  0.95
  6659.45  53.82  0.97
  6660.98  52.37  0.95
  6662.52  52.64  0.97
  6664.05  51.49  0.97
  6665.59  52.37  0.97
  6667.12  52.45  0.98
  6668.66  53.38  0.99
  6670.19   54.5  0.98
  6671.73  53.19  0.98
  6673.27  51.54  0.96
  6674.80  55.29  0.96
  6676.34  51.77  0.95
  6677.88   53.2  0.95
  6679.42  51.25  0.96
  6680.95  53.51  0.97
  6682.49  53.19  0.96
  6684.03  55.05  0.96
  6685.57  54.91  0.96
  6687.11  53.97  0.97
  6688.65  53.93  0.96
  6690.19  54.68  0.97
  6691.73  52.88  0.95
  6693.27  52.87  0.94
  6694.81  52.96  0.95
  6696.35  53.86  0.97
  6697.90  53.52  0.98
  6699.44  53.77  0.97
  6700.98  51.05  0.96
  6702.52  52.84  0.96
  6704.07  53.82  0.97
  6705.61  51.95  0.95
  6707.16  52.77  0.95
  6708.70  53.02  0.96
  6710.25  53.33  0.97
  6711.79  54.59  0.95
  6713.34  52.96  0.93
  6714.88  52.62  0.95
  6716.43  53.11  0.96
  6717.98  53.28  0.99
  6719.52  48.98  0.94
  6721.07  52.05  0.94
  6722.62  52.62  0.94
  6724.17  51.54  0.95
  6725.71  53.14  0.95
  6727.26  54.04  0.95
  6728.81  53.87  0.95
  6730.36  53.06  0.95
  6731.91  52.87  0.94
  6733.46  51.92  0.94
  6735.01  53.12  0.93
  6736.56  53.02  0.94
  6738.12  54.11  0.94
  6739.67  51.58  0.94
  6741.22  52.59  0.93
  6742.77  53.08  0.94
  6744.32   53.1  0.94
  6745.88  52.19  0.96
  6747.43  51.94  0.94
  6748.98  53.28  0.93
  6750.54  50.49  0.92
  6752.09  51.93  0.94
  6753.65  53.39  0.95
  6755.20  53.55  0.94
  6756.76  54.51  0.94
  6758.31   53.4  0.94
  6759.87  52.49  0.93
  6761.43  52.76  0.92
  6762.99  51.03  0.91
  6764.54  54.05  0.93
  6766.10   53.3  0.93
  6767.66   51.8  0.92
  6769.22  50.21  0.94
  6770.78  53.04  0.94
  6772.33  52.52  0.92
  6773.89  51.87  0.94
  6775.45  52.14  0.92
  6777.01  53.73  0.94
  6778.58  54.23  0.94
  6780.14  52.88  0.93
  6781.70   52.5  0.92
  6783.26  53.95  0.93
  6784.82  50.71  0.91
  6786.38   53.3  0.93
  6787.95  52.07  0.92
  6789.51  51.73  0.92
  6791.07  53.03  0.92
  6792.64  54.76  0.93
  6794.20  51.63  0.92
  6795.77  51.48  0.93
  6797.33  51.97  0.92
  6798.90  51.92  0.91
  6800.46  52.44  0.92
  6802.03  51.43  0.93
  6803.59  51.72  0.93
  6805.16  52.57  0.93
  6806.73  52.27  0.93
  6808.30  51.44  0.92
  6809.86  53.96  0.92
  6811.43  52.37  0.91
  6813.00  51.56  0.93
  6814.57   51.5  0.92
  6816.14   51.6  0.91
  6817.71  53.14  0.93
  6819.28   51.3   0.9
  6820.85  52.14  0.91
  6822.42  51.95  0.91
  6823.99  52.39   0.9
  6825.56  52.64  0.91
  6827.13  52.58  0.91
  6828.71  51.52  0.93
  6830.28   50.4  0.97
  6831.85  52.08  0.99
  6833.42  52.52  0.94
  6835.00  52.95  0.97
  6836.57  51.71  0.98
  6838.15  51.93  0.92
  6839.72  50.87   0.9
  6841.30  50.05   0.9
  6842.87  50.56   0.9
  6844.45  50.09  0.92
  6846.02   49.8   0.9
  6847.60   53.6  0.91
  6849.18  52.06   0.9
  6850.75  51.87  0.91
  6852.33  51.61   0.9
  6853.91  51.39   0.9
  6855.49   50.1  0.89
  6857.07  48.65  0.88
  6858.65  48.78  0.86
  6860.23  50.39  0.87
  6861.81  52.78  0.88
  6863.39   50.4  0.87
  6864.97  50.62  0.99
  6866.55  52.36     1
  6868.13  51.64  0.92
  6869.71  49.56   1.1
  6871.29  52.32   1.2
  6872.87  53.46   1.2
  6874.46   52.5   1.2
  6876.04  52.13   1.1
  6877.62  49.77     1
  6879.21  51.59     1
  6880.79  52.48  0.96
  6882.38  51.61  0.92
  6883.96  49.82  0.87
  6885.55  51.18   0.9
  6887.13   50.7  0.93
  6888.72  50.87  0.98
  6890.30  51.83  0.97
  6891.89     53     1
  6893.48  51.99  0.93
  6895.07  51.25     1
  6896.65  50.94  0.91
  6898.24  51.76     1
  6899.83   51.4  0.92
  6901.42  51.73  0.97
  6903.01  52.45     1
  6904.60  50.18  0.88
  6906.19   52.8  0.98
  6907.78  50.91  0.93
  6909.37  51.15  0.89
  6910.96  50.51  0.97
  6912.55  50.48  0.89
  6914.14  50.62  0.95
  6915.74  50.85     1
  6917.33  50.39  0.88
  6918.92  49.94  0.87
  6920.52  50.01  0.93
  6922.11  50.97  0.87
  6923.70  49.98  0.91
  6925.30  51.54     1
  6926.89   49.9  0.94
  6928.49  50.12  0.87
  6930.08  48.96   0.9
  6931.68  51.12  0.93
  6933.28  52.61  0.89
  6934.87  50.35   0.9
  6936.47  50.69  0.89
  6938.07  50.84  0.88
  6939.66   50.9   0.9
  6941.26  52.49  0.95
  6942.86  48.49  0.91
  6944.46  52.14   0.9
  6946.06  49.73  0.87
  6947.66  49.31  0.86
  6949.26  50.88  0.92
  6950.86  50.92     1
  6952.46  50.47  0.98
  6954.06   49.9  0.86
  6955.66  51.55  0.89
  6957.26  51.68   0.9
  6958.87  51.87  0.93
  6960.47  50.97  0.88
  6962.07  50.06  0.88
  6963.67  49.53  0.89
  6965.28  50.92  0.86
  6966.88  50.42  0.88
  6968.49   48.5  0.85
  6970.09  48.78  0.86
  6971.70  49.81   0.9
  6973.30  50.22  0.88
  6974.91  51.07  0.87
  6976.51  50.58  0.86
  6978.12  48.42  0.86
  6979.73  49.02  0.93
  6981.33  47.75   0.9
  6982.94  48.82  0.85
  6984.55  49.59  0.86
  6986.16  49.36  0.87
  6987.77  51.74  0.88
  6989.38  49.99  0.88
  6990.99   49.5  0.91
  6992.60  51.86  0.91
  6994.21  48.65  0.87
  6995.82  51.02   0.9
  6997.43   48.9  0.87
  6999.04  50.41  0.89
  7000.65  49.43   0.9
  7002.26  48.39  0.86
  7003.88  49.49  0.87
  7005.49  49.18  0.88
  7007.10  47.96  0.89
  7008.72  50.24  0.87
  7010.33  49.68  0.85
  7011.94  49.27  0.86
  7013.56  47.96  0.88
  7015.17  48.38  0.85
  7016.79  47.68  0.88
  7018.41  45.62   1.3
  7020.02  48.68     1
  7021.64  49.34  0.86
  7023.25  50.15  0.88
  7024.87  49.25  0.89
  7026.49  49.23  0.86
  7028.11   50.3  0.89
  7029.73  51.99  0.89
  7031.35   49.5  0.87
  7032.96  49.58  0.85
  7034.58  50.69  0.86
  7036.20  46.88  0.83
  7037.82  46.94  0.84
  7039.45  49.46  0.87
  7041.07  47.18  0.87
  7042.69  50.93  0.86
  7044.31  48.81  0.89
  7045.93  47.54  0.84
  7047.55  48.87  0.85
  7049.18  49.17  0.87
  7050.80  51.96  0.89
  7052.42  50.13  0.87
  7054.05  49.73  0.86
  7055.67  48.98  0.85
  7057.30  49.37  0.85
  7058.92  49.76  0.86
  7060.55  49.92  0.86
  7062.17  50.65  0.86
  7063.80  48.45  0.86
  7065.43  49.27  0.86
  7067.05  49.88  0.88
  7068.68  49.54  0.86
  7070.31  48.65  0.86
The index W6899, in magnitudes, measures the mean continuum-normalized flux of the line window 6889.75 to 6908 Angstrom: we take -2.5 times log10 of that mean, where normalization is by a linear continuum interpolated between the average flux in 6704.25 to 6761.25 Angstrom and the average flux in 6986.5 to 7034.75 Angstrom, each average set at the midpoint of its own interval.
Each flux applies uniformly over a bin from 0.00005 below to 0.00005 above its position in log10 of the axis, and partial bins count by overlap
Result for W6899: -0.019 mag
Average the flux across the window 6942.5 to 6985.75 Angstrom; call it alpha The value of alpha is 50.1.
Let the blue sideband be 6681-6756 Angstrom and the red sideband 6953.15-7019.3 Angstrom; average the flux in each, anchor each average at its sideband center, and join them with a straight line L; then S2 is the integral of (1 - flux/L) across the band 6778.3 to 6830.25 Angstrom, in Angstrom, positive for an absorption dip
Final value -0.4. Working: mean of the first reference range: 53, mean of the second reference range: 49.6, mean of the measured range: 52.3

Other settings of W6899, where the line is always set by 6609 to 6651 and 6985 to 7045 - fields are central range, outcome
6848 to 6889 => 0.00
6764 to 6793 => -0.01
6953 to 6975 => -0.01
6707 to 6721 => 0.00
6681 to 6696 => -0.01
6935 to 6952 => -0.01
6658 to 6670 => 0.01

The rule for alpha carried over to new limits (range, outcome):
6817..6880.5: 51.5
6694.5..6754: 52.7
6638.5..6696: 53.4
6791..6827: 52.2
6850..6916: 51.2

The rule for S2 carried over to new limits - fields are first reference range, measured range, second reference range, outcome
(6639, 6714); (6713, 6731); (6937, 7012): 0.1 Angstrom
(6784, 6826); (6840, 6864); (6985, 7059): 0.4 Angstrom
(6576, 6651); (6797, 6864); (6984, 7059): -0.3 Angstrom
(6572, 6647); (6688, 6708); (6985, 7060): -0.2 Angstrom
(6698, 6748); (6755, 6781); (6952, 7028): -0.3 Angstrom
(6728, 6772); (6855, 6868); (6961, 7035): 0.2 Angstrom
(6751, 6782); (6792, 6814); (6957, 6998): 0.0 Angstrom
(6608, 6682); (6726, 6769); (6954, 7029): -0.4 Angstrom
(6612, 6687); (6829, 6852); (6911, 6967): 0.1 Angstrom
